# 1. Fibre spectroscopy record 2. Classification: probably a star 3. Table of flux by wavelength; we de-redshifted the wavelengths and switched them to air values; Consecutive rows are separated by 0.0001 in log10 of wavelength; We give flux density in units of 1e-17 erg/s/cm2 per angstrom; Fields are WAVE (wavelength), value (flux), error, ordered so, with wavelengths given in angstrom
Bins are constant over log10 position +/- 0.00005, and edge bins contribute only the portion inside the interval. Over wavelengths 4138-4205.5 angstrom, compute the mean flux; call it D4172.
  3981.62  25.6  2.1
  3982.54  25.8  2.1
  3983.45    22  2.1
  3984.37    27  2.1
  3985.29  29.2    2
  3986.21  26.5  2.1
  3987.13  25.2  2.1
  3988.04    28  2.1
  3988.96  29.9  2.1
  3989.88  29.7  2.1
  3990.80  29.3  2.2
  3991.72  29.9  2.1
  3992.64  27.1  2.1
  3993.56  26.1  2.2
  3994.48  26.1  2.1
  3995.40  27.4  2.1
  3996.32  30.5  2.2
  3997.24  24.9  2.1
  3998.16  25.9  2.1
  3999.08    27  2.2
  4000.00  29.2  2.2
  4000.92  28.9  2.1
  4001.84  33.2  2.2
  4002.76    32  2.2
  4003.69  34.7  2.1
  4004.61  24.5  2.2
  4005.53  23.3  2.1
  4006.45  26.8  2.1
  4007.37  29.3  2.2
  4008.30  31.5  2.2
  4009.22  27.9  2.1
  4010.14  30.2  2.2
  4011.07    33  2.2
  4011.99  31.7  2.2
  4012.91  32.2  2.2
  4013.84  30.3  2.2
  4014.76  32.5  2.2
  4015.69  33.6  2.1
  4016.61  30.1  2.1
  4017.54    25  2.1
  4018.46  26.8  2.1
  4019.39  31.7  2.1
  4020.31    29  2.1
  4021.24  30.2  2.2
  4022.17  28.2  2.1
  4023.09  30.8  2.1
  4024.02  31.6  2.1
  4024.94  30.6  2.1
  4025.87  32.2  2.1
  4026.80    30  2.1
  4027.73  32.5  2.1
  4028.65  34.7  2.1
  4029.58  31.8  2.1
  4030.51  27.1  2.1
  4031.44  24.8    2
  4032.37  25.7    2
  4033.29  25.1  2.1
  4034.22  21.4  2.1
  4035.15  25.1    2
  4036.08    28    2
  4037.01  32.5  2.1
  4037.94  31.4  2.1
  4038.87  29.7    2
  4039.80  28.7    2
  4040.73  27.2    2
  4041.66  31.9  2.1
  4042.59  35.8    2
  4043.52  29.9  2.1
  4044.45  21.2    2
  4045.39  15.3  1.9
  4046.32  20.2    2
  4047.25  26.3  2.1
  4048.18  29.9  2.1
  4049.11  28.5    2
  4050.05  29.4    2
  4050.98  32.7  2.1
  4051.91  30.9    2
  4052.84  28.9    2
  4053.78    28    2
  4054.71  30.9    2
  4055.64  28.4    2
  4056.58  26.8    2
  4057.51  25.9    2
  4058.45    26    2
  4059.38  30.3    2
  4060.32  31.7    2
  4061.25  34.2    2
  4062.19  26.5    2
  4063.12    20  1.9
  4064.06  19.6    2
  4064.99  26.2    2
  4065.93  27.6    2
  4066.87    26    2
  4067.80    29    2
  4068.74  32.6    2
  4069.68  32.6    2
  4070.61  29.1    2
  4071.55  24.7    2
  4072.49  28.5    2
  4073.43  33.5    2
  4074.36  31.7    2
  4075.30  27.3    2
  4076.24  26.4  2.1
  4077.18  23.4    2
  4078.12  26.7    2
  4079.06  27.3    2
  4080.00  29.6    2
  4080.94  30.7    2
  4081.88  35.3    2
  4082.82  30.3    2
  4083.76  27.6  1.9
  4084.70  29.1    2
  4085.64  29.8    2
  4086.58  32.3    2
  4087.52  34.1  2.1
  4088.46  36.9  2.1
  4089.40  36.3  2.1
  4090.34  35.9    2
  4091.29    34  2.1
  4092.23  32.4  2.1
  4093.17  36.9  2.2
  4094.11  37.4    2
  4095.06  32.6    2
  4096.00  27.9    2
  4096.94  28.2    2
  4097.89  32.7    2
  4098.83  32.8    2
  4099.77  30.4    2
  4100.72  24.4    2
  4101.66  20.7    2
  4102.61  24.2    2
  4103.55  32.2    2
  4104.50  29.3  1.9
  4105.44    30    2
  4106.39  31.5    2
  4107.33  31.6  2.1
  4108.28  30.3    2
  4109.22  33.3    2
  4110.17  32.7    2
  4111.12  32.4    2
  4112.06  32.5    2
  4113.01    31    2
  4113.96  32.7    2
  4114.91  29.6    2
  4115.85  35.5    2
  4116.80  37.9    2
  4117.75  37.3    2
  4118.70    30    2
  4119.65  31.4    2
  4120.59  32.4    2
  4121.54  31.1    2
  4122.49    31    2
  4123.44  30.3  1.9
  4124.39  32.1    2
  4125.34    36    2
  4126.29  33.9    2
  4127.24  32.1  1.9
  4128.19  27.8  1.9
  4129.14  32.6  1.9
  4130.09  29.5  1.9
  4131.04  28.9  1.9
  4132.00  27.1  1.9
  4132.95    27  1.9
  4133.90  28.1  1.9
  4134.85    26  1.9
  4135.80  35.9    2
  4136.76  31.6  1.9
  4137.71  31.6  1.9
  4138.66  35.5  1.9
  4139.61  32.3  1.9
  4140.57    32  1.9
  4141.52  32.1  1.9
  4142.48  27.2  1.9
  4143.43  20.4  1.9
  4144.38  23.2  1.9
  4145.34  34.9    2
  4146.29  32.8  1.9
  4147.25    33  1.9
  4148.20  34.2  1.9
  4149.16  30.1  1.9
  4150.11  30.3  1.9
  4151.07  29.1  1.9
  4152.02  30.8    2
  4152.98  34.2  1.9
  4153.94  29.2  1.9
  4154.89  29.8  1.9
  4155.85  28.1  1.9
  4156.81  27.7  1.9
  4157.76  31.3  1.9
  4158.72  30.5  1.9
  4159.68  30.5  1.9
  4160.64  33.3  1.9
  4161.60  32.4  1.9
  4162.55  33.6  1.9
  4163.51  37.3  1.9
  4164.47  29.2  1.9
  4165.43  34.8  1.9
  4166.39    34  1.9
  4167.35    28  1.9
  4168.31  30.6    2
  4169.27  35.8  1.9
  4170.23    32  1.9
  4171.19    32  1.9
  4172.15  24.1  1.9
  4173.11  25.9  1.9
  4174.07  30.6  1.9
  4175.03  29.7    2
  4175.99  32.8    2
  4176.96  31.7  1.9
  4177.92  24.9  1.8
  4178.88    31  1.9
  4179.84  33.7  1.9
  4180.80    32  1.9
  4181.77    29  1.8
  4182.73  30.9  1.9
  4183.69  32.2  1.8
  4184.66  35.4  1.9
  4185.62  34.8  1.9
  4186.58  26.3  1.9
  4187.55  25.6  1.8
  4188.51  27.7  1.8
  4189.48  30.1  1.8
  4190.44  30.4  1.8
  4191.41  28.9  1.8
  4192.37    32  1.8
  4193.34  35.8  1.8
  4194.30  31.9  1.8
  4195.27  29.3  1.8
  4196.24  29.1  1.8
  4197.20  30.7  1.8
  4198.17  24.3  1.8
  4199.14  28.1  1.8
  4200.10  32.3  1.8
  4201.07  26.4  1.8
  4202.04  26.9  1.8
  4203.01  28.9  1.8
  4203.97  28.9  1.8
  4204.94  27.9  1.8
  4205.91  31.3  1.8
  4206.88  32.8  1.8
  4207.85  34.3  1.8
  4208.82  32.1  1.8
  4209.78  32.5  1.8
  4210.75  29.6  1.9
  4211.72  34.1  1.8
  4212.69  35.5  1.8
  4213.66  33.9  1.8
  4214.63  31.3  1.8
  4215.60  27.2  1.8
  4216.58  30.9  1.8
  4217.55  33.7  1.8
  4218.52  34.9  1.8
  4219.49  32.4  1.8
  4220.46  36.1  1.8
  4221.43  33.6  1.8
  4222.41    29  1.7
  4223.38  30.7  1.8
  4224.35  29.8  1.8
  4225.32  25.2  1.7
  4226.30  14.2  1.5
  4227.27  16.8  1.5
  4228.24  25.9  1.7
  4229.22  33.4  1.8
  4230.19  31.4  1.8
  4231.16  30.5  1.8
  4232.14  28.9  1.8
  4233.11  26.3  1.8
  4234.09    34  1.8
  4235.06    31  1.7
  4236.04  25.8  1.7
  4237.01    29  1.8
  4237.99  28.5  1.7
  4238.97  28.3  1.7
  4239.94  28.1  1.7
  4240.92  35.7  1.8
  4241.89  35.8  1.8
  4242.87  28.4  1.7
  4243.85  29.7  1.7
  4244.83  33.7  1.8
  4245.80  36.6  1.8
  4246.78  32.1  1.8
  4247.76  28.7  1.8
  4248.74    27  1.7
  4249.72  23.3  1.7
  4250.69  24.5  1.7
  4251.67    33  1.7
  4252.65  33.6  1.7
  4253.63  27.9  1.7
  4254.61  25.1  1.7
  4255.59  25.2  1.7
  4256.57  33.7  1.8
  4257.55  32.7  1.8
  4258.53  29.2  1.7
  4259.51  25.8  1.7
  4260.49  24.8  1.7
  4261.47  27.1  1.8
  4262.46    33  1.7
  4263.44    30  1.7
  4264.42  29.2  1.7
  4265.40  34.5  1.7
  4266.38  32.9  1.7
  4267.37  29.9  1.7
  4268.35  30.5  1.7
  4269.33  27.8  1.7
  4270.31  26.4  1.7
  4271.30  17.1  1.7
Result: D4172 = 30.5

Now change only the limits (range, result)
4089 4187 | 31.2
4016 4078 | 28.3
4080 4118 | 31.8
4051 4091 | 29.3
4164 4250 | 30.2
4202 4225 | 31.6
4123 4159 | 30.5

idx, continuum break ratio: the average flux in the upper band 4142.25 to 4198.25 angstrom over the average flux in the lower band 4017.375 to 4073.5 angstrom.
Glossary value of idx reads 1.08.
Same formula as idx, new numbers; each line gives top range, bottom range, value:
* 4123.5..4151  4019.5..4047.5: 1.08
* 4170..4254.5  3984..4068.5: 1.05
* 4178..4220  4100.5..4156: 1.00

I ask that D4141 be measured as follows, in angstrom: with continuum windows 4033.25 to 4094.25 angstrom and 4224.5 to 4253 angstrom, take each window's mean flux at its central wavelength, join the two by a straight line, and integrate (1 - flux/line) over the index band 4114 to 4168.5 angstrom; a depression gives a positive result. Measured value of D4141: -4.16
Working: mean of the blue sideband 29.1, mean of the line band 31.2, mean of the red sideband 28.9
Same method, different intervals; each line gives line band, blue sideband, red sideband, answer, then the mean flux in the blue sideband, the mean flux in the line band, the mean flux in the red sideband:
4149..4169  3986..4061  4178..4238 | -1.0 angstrom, 28.8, 31.3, 30.1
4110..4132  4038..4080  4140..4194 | -1.9 angstrom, 27.9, 32.1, 30.7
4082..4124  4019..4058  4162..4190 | -2.9 angstrom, 28.6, 31.7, 30.9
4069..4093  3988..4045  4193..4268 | -1.1 angstrom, 29.1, 30.7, 29.9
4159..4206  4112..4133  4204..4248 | 0.8 angstrom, 31.8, 30.5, 30.5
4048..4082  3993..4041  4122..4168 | 1.5 angstrom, 29.1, 28.5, 30.9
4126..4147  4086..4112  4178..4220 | 0.8 angstrom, 31.6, 30.1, 30.8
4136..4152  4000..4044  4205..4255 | -0.4 angstrom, 29.7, 30.7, 30.1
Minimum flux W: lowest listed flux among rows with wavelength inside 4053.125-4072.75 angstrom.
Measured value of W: 19.6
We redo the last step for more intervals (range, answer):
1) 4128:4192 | 20.4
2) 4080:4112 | 20.7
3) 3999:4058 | 15.3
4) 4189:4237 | 14.2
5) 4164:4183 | 24.1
